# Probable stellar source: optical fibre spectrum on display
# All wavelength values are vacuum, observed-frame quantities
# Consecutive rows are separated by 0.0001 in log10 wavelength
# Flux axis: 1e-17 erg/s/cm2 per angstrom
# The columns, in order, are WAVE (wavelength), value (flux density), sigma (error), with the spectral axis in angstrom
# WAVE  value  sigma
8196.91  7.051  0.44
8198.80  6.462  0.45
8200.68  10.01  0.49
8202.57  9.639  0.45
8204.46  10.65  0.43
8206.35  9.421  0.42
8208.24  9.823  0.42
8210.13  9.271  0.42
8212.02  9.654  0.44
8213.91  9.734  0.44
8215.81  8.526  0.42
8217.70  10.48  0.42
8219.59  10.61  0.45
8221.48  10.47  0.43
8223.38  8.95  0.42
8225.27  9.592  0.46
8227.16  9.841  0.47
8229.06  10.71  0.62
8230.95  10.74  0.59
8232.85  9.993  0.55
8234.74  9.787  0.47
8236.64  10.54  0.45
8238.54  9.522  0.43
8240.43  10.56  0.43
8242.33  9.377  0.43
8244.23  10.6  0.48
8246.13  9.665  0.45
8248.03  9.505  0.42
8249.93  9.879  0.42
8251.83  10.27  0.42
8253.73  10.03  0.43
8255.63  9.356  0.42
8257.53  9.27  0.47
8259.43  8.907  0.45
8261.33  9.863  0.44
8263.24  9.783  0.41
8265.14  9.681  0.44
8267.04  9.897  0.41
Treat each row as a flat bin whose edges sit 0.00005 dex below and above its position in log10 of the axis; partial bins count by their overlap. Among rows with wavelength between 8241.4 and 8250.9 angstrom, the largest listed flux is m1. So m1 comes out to 10.6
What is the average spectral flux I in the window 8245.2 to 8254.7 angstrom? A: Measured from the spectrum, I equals 9.87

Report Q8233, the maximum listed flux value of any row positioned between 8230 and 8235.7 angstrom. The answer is 10.74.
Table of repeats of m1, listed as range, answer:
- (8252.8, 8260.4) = 10.03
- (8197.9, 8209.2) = 10.65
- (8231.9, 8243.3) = 10.56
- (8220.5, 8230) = 10.71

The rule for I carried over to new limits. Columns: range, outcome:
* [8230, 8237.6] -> 10.3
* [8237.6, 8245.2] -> 10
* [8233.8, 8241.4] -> 10.1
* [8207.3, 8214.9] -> 9.61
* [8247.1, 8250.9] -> 9.69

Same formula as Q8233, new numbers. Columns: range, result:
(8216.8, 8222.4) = 10.61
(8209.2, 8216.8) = 9.734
